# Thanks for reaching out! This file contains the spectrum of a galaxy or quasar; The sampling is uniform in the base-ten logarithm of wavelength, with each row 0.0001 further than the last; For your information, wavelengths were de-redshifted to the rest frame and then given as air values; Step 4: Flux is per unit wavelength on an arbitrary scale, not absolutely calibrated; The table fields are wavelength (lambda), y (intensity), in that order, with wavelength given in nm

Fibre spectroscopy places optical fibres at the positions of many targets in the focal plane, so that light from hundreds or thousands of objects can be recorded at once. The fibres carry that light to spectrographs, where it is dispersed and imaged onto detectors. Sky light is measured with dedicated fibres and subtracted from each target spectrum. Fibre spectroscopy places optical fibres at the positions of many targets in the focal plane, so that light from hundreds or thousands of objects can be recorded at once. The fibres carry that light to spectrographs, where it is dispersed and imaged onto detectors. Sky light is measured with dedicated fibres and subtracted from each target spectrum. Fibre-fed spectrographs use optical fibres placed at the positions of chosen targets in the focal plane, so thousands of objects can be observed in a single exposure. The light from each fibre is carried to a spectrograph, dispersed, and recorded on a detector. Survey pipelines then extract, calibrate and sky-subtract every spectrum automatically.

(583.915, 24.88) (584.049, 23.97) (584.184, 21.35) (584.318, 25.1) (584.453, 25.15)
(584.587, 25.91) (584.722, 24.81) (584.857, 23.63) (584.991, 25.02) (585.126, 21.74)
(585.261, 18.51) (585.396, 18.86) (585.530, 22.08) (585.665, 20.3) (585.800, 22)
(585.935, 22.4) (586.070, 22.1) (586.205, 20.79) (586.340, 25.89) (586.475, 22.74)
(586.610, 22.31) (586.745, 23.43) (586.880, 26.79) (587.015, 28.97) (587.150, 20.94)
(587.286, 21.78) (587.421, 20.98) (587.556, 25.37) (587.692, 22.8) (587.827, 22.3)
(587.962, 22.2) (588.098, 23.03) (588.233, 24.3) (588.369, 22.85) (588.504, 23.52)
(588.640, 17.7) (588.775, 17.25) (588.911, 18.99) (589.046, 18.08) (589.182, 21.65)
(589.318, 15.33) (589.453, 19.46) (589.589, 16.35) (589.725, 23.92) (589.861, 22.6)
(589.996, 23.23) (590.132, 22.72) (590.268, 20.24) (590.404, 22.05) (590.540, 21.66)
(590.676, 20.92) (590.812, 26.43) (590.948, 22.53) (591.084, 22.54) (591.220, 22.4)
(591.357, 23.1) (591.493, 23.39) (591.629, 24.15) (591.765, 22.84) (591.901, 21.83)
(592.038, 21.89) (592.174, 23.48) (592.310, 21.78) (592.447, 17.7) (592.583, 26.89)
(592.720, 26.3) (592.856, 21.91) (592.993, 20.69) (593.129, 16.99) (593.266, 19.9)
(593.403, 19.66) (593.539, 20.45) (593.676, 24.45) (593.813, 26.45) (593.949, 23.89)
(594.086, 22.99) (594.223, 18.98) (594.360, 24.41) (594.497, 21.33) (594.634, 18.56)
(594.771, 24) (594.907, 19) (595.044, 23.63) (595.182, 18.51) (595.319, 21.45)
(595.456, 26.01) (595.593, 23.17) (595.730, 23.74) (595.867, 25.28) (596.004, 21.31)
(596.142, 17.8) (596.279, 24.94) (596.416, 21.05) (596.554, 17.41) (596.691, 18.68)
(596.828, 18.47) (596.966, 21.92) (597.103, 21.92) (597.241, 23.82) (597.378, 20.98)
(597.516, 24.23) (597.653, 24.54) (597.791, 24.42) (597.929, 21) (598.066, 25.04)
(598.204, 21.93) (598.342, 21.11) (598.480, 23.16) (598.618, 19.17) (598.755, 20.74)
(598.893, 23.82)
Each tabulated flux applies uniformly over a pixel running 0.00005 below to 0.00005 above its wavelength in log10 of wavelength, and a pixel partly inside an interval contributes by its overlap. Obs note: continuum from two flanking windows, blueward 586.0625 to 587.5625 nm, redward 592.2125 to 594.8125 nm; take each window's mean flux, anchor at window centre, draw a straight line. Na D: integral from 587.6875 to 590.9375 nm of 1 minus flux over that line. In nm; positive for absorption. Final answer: 0.24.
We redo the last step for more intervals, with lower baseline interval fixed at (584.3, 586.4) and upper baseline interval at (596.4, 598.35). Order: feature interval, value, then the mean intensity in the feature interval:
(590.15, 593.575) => 0.02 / 22.1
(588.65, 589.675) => 0.19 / 18.2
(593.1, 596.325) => 0.00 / 22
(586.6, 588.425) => -0.08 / 23.5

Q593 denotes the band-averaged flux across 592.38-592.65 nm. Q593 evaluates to 22.3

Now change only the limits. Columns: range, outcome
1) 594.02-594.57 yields 21.9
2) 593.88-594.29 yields 22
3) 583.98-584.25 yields 22.7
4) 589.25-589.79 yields 18.7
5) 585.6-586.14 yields 21.7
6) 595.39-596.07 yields 23.9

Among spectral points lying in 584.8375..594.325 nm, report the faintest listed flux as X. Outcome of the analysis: 15.33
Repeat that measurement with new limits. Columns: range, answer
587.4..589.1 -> 17.25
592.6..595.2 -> 16.99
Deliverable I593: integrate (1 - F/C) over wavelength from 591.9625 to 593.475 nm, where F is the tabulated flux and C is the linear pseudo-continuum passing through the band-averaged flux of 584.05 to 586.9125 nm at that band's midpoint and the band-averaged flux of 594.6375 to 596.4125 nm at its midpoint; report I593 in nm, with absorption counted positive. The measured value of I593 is 0.057 nm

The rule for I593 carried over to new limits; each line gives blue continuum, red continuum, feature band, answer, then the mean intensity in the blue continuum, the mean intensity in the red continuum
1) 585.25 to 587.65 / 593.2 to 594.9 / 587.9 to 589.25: 0.09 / 22.7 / 22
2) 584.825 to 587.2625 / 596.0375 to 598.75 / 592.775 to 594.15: 0.01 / 22.7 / 21.6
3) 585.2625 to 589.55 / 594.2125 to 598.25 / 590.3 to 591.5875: -0.05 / 21.8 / 22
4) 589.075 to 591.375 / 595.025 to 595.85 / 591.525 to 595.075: 0.03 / 21.5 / 22.8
